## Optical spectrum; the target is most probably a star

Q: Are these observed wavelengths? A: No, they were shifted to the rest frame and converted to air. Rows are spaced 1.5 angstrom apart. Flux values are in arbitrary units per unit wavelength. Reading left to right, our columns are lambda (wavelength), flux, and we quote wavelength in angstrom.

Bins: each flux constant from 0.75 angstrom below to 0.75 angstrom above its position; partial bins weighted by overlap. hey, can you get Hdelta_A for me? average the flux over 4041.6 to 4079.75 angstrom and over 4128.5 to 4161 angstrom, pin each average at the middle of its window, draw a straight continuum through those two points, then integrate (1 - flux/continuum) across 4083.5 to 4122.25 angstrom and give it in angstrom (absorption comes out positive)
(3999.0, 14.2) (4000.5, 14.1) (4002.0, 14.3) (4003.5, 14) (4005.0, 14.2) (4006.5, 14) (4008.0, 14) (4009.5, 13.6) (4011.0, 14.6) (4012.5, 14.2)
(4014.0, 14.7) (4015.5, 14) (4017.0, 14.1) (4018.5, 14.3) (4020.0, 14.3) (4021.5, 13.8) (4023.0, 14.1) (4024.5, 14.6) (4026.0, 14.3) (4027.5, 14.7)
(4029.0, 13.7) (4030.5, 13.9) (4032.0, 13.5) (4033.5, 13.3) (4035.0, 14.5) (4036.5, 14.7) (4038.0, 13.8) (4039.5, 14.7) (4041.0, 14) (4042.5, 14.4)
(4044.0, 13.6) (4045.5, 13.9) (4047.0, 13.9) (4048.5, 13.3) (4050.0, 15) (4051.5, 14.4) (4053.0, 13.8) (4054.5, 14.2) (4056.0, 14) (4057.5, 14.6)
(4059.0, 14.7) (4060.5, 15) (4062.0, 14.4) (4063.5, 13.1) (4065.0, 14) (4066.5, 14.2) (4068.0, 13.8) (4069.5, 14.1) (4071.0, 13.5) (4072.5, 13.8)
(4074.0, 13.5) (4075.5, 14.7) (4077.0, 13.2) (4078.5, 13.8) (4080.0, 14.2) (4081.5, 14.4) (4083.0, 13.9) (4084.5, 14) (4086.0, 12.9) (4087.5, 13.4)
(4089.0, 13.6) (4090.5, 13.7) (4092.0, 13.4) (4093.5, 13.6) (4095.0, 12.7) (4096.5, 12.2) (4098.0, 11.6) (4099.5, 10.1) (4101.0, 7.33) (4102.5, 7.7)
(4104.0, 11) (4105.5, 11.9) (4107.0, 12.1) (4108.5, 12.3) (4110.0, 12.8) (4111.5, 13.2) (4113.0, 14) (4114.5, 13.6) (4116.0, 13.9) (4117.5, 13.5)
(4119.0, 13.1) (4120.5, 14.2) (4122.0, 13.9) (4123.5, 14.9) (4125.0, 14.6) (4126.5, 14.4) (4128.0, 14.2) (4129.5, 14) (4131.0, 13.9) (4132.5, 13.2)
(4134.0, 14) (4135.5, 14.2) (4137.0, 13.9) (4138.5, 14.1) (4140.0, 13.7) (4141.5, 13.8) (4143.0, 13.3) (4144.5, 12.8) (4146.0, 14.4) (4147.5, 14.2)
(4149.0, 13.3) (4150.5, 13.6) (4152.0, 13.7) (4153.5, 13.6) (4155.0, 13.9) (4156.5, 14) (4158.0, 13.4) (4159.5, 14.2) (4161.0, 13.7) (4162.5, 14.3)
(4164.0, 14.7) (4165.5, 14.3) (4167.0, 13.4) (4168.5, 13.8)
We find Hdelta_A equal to 3.9 angstrom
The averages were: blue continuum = 14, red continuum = 13.8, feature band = 12.5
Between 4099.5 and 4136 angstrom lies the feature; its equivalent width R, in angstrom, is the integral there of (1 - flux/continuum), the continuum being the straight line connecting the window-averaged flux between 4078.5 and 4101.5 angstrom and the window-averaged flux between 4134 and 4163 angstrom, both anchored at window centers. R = 1.03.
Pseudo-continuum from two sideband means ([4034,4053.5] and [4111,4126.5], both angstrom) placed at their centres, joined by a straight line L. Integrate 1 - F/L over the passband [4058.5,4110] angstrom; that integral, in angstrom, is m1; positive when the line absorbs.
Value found 3.8 angstrom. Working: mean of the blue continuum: 14.1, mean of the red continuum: 13.9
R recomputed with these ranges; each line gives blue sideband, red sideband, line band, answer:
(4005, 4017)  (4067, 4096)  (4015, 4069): -0.7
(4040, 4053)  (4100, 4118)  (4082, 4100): -0.7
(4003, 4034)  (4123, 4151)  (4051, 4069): -0.2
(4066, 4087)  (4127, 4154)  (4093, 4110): 3.3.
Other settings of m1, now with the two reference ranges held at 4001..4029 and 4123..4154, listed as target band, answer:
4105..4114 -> 0.8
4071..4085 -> 0.1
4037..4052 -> 0.0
